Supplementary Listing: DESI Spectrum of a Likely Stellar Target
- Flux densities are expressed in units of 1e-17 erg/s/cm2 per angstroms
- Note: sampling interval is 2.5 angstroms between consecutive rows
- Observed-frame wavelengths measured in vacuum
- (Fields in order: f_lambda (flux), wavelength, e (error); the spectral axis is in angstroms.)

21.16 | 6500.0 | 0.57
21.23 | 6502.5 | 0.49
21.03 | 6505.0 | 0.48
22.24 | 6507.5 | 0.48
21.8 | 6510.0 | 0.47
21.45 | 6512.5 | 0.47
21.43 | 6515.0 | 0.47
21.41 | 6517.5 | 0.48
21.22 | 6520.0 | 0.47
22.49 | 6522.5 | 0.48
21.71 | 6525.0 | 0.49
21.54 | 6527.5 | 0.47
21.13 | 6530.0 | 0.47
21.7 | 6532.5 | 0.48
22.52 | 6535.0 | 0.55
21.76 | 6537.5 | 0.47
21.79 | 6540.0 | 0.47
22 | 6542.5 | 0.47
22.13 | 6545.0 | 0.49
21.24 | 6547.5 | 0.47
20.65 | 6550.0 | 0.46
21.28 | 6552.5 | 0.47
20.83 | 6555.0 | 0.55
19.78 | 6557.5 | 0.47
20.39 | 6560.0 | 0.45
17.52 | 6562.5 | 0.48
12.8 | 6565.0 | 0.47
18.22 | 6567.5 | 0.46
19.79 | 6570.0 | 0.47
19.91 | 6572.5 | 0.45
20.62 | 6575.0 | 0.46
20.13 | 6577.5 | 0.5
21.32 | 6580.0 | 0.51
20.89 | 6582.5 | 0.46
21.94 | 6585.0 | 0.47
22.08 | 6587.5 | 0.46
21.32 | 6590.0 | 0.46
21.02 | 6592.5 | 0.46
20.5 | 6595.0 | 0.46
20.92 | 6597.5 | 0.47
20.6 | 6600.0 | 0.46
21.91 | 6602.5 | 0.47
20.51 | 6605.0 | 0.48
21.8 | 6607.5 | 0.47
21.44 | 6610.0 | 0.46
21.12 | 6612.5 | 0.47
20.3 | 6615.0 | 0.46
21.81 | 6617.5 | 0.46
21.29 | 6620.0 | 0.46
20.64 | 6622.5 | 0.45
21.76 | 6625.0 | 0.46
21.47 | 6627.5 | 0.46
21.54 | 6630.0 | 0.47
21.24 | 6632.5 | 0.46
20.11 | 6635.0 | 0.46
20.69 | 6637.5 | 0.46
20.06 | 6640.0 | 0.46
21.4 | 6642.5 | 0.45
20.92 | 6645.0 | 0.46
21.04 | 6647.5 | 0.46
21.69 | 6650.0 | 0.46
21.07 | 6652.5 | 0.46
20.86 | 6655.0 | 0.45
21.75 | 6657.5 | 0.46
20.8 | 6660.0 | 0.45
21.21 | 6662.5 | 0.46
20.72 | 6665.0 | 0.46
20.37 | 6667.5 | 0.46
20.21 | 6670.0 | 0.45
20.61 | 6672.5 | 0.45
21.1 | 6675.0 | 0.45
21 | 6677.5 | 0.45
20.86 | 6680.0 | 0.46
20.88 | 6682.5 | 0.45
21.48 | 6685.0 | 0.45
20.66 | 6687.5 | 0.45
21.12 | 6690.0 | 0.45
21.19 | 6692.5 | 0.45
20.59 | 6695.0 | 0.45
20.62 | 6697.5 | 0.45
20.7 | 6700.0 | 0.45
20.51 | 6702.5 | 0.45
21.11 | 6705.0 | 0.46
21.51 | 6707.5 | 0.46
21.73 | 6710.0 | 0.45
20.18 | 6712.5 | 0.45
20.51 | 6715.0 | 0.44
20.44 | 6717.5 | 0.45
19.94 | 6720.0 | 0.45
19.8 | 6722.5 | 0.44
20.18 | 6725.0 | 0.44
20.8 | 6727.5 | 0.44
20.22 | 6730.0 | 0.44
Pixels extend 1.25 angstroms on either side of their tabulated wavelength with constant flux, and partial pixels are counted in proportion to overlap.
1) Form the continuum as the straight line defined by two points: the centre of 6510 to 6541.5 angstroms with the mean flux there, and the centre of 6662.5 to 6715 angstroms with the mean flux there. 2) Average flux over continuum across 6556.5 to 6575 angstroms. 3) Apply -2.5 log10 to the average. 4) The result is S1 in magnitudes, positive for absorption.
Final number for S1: 0.16 mag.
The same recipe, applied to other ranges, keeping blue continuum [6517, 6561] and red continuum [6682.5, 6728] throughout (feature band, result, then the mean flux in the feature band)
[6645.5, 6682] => 0.00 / 20.9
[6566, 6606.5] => 0.03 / 20.7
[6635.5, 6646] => 0.01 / 20.7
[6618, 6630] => -0.01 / 21.3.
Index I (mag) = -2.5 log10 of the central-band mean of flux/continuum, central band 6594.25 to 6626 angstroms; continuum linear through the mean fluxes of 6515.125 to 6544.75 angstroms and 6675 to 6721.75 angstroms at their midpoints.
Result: 0.01 mag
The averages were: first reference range 21.8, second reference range 20.8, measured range 21.1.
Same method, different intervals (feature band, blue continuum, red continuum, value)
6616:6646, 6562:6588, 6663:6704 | -0.05 mag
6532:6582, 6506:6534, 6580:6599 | 0.06 mag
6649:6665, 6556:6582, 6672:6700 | -0.04 mag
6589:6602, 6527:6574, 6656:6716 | -0.02 mag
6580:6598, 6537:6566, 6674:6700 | -0.04 mag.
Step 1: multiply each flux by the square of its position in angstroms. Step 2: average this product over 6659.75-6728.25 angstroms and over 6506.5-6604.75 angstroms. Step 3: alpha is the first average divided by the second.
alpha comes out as 1.0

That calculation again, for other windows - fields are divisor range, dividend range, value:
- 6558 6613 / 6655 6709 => 1.06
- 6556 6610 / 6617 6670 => 1.06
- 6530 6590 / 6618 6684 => 1.05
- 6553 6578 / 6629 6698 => 1.13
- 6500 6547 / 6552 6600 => 0.94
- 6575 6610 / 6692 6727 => 1.01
